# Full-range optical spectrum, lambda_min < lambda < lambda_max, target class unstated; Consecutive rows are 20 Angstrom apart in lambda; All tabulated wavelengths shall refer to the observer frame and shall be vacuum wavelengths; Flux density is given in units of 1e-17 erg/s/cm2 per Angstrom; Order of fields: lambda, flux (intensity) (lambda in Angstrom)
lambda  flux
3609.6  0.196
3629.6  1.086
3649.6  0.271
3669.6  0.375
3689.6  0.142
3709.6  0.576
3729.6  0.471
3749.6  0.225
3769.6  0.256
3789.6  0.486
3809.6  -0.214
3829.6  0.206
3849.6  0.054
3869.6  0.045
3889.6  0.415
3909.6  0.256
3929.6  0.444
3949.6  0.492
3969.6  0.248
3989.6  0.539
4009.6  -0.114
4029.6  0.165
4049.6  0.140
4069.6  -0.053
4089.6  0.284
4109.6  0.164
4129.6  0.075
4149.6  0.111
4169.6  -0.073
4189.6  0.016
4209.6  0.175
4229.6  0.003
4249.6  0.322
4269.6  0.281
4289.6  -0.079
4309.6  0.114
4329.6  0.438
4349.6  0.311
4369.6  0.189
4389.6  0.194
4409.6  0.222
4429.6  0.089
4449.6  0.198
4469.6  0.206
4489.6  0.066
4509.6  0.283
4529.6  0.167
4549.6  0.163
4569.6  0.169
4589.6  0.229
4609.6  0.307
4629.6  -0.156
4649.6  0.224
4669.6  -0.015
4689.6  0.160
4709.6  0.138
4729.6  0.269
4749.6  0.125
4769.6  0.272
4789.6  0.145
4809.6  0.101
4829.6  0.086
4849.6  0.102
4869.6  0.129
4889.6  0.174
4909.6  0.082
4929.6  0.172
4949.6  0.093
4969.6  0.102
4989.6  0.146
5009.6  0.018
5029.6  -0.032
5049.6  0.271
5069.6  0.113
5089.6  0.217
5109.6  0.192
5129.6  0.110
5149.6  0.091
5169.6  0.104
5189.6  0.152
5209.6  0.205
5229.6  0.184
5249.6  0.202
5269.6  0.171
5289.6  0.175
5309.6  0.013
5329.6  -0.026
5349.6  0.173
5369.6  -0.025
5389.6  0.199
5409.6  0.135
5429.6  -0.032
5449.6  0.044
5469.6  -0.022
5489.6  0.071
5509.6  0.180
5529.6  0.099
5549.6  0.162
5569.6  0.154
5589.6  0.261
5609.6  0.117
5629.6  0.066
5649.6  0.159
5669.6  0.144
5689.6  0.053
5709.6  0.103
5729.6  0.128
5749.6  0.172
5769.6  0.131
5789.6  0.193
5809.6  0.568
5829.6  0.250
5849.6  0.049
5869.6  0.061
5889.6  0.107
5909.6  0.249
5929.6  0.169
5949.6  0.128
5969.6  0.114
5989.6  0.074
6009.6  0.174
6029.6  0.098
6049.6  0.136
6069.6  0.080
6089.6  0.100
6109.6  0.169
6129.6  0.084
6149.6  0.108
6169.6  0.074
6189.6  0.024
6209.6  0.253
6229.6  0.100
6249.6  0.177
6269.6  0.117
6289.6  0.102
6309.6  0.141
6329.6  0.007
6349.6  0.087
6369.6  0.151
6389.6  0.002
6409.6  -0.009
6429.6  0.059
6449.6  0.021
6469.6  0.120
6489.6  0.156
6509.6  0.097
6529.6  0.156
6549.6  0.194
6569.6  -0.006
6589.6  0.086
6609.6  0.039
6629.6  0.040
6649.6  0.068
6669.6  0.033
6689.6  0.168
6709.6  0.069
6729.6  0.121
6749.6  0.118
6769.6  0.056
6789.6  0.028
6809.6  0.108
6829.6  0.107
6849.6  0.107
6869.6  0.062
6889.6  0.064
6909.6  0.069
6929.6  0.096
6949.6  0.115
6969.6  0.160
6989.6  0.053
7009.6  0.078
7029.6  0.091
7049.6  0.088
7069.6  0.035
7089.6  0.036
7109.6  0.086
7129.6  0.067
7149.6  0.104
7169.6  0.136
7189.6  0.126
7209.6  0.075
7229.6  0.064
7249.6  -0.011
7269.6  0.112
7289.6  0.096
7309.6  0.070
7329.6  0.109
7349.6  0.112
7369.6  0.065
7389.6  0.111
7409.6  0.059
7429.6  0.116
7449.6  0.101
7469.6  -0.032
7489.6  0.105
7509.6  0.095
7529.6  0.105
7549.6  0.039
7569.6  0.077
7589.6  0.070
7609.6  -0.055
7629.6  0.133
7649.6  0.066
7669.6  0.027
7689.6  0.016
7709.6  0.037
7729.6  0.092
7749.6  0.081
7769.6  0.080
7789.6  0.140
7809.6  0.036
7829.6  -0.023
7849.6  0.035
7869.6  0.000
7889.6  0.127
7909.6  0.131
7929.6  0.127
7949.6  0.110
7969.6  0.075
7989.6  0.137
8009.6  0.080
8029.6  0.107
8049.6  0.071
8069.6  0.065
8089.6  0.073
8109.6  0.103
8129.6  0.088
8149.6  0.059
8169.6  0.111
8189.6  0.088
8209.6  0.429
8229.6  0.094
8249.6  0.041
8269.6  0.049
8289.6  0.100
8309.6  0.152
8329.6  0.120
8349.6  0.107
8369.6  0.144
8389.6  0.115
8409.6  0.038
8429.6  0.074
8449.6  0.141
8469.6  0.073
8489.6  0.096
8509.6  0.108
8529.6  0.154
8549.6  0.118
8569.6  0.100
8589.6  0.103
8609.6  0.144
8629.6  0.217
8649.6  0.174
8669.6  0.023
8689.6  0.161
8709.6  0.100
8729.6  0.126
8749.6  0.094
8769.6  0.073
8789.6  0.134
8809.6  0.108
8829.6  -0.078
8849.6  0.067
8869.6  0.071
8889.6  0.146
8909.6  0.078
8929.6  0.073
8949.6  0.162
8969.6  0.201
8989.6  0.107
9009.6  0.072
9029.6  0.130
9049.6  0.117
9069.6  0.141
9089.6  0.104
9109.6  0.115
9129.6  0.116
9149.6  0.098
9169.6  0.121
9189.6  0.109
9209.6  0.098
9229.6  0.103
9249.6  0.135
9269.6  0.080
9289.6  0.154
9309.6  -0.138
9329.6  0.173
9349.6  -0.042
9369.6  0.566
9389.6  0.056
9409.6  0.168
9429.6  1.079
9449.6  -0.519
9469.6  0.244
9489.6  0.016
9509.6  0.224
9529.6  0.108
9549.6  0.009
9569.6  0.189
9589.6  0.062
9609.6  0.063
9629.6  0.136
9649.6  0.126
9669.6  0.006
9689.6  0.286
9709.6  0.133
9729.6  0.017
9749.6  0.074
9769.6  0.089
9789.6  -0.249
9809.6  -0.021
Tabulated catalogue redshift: 1.20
